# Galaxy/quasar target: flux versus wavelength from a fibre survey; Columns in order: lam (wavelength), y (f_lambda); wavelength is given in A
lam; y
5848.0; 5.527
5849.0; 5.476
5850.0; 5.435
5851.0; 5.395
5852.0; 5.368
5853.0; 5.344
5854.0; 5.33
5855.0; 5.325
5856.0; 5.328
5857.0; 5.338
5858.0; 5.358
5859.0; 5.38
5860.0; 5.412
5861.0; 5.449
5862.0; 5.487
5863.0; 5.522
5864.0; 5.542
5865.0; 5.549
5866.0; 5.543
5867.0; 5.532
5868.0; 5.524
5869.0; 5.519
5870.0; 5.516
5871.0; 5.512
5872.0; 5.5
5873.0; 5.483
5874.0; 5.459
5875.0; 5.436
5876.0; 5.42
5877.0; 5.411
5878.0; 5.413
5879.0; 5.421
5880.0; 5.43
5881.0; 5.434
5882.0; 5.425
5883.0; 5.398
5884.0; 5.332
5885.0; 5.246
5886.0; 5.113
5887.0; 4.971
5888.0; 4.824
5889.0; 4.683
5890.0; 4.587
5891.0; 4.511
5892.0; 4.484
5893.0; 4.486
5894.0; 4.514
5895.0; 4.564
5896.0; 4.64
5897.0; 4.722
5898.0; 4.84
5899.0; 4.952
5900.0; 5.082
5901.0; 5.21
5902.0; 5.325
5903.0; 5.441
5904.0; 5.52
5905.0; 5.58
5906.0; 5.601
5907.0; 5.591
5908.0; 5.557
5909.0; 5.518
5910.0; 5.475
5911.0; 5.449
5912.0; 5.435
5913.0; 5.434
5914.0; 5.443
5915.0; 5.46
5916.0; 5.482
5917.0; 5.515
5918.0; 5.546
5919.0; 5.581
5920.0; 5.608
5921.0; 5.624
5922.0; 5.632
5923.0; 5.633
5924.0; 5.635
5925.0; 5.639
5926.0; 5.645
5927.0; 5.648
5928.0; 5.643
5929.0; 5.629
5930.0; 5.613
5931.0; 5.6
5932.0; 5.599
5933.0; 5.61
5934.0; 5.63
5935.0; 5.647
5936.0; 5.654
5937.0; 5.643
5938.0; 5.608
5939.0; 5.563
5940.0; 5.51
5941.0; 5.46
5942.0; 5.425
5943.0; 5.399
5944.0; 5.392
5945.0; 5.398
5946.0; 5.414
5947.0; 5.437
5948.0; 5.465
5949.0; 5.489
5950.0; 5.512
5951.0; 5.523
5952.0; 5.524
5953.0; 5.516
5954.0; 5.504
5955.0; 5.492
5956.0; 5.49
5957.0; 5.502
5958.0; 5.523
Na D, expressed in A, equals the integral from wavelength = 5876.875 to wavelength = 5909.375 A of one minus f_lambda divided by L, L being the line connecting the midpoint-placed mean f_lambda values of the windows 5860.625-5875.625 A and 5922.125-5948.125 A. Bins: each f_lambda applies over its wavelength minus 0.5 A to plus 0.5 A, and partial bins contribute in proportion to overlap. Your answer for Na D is 2.44 A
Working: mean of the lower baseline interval 5.5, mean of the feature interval 5.11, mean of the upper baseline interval 5.56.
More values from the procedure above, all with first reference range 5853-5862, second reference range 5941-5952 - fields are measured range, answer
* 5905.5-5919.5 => -0.2 A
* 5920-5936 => -0.6 A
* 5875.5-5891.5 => 0.7 A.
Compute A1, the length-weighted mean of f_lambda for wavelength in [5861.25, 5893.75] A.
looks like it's 5.27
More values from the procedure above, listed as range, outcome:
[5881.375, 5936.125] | 5.31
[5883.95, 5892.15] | 4.85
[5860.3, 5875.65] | 5.5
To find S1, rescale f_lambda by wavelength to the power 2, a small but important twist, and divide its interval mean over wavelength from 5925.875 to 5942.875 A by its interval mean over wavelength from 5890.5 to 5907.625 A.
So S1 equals 1.13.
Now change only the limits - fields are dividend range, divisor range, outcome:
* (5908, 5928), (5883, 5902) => 1.15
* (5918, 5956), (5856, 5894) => 1.07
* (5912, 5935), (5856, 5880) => 1.04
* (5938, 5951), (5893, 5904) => 1.12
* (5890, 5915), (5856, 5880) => 0.95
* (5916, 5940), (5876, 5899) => 1.14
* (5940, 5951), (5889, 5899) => 1.20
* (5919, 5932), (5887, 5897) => 1.23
